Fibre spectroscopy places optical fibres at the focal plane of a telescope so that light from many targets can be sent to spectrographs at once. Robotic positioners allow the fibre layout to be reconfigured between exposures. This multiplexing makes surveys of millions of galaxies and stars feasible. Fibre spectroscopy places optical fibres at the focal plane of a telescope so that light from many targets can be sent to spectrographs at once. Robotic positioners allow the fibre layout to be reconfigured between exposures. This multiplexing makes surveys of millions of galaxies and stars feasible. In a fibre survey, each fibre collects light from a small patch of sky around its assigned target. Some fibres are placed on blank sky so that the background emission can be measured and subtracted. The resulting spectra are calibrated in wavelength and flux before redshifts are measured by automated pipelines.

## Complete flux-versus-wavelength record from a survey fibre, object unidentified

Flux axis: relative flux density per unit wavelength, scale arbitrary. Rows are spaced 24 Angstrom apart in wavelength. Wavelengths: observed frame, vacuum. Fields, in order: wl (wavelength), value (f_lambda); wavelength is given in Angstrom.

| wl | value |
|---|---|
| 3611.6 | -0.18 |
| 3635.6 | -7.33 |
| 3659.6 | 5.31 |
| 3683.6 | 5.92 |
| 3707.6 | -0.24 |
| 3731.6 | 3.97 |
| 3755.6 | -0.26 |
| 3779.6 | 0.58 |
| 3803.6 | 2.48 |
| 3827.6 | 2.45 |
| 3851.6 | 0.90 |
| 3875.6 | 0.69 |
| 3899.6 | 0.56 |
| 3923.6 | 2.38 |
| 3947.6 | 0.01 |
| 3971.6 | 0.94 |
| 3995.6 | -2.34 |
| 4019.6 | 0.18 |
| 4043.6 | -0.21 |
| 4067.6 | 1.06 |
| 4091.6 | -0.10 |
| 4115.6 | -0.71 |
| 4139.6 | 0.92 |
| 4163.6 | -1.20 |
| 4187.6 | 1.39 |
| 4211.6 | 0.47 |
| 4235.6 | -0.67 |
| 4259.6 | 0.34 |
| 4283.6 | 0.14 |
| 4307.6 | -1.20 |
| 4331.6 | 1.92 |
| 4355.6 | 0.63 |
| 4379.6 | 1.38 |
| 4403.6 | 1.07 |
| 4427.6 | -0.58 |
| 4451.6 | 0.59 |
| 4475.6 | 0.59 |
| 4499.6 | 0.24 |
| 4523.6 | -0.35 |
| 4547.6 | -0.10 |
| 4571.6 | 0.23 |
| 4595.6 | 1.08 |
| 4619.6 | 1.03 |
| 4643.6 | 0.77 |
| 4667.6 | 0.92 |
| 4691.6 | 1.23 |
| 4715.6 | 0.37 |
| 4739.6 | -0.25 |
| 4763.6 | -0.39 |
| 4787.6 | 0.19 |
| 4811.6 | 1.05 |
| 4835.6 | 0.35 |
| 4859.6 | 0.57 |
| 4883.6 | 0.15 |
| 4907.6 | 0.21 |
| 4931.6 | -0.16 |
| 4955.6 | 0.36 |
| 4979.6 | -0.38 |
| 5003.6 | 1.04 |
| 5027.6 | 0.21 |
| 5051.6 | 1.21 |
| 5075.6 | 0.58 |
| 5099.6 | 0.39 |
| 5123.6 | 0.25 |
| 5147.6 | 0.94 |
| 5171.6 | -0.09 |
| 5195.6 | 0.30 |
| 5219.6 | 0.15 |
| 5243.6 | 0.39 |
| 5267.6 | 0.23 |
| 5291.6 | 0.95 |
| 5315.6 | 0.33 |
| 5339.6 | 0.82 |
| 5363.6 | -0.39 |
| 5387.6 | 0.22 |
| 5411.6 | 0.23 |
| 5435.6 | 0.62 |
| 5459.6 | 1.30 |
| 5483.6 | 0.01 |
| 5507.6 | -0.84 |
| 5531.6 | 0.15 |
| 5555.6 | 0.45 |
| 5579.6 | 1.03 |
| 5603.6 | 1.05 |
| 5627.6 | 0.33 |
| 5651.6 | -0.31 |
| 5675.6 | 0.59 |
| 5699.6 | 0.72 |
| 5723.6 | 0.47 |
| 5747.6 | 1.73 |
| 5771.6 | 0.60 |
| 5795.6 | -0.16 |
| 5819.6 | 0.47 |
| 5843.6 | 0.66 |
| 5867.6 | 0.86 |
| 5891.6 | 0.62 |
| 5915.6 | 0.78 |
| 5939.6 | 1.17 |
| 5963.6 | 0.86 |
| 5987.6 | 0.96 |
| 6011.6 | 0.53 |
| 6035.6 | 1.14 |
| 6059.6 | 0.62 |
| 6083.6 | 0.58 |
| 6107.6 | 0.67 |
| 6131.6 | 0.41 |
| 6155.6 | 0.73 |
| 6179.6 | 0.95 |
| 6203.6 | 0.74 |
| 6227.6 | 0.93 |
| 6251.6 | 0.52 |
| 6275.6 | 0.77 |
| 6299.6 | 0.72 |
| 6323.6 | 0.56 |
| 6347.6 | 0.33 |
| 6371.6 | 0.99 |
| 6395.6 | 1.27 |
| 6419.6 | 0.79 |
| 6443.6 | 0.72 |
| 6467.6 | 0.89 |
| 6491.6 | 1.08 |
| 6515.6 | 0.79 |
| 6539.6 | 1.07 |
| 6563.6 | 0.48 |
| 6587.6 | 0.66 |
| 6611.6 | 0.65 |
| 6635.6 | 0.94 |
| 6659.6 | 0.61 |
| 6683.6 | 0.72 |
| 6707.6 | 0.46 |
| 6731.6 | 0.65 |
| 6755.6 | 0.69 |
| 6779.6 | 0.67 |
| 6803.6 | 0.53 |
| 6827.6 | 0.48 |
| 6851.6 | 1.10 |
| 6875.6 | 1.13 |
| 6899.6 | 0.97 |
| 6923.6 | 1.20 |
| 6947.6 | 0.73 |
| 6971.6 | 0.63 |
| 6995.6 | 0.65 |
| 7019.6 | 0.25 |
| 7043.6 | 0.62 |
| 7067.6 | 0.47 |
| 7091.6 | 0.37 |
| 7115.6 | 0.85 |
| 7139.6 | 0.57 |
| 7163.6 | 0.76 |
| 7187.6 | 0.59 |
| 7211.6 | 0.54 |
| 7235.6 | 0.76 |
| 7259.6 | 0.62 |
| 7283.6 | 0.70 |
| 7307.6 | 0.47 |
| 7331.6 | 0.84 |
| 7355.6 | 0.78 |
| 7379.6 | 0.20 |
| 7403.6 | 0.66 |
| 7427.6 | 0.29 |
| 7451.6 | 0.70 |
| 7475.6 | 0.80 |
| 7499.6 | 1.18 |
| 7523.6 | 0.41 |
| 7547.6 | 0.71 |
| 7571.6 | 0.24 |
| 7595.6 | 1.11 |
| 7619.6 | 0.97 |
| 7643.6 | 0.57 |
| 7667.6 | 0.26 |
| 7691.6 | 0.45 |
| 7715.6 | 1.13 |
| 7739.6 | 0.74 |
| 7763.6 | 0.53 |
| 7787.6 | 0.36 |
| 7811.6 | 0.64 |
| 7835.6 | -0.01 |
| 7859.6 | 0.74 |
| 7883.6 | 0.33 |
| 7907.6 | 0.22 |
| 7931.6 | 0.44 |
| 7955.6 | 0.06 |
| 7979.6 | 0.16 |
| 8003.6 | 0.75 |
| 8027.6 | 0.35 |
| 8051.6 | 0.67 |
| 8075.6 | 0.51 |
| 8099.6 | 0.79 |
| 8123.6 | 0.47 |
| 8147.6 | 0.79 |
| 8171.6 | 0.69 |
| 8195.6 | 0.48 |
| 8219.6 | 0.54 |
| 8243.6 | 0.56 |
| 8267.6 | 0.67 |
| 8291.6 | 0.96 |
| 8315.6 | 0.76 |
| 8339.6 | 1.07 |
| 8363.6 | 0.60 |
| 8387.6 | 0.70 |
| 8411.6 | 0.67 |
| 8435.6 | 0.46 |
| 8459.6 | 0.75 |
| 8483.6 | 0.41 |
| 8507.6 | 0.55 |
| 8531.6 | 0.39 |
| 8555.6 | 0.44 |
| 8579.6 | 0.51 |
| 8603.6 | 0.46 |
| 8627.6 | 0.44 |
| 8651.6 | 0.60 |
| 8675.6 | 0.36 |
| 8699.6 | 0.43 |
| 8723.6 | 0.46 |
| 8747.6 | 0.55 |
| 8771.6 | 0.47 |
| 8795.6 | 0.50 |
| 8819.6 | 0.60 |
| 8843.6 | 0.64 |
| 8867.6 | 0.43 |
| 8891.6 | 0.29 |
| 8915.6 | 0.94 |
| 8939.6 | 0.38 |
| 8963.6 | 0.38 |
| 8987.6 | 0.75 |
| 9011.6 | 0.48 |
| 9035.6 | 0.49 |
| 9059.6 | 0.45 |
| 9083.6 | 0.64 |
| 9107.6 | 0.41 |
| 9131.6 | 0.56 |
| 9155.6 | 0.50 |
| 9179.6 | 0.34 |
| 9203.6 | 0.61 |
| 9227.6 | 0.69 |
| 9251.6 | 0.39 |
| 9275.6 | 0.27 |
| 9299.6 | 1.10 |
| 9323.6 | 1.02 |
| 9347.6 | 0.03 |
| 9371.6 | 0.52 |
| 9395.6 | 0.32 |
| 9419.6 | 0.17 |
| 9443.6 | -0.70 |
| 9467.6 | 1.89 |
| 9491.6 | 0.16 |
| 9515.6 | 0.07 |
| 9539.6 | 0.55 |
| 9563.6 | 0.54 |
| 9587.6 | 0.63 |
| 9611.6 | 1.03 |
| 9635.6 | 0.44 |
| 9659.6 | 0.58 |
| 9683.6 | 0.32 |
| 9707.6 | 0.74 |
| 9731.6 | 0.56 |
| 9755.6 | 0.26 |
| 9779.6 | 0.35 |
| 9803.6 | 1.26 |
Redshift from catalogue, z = 0.541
